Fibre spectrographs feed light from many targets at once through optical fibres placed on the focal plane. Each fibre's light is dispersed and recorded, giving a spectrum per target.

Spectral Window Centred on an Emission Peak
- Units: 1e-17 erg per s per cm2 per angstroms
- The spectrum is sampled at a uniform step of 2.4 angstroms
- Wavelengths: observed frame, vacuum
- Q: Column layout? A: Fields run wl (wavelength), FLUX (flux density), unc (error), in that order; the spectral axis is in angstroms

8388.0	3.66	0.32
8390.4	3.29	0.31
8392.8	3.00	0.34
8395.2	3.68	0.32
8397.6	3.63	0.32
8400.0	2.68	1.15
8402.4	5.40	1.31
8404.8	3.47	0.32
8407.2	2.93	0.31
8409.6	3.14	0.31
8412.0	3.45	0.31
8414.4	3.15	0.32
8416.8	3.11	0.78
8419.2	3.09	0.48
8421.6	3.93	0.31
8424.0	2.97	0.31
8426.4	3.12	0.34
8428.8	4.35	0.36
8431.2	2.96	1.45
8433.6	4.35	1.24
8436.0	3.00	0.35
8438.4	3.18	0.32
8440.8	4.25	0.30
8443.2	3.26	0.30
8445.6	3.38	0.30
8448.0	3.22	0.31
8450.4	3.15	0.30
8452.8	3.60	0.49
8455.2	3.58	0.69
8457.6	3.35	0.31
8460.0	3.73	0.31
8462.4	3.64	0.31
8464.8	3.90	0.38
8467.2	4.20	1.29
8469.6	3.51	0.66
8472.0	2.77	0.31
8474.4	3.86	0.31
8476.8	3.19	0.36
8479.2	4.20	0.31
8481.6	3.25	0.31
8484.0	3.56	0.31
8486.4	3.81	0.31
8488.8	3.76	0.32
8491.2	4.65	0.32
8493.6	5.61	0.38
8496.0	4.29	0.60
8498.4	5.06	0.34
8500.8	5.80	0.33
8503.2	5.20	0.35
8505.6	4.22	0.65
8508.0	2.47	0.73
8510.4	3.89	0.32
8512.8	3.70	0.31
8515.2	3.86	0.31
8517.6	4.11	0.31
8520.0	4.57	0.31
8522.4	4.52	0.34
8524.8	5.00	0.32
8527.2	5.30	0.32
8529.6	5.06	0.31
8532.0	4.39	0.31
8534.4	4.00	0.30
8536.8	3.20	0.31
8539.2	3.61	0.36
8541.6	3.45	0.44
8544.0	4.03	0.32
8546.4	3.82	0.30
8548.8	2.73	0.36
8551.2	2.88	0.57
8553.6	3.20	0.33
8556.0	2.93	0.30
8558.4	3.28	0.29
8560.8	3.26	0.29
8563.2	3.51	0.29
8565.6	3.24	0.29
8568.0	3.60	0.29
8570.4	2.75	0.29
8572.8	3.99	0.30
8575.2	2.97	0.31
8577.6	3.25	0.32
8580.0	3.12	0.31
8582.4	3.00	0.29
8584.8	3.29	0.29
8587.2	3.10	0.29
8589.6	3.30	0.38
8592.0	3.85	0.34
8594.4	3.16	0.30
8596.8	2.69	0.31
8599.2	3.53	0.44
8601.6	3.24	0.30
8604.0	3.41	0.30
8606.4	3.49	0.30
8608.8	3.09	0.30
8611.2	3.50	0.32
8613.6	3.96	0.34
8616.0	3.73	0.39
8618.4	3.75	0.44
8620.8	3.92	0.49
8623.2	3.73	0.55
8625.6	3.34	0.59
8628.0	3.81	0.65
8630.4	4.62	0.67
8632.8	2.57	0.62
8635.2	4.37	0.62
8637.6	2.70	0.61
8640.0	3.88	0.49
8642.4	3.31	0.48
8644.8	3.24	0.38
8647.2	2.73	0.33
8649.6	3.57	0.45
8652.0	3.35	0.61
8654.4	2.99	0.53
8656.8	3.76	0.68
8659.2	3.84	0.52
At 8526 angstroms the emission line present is [N II]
